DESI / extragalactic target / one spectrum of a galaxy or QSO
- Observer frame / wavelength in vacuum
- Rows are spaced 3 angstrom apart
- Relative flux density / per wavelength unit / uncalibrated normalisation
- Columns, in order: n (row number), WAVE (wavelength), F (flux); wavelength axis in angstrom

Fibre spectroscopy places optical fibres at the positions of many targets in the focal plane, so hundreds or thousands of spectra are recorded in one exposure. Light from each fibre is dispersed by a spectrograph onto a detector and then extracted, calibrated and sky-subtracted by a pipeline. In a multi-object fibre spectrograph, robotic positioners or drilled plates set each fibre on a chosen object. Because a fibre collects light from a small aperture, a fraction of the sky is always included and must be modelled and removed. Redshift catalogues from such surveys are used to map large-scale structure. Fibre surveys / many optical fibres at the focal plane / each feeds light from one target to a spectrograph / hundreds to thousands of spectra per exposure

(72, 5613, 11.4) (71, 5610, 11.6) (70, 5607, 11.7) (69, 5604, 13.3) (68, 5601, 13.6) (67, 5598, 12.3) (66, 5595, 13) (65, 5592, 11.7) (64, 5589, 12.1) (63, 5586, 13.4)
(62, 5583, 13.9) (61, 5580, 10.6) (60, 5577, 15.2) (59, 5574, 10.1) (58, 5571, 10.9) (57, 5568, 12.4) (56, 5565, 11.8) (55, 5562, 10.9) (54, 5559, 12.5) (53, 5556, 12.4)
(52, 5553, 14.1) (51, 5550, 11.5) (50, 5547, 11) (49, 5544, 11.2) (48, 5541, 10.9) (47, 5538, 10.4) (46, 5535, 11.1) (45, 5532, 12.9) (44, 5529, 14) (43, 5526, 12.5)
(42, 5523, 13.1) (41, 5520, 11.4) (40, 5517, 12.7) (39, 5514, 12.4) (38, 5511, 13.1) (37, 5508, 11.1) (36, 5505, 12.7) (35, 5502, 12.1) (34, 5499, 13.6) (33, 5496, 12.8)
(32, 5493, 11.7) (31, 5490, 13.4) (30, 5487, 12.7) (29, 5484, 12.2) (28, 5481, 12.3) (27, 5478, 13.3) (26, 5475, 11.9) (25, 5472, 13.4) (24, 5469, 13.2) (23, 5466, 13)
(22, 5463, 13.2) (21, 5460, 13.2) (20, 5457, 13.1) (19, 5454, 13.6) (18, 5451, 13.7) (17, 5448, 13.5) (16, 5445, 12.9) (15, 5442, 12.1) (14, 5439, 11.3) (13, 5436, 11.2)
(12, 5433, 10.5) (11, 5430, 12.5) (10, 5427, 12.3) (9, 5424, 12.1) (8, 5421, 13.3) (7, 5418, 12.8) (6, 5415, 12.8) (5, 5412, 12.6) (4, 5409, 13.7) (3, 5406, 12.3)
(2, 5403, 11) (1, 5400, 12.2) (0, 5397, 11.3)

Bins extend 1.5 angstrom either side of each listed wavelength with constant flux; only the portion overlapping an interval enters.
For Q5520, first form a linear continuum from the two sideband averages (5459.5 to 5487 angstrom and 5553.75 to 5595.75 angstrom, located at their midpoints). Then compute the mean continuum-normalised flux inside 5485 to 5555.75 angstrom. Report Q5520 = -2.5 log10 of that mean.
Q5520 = 0.02 mag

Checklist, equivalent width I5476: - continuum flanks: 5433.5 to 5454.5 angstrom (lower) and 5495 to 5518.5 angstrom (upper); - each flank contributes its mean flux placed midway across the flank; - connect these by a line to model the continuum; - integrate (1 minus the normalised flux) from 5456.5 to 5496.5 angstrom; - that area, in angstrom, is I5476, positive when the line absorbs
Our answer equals -0.9 angstrom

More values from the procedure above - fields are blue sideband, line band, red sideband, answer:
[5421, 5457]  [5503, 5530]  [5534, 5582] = -1.27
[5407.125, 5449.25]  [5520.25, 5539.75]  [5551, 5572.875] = -0.14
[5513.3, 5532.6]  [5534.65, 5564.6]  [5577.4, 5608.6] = 2.51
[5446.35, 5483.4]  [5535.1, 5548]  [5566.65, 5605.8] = 1.85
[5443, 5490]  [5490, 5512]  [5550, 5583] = 0.39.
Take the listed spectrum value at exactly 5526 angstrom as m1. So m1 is 12.5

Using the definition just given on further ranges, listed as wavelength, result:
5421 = 13.3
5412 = 12.6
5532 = 12.9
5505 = 12.7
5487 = 12.7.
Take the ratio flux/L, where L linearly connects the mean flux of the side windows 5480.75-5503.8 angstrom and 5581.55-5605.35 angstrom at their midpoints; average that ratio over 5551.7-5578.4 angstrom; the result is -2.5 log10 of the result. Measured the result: 0.05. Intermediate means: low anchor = 12.6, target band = 12.2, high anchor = 12.9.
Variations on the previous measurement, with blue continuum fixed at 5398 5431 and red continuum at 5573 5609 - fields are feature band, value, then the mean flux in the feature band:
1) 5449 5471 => -0.065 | 13.3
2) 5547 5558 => 0.012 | 12.4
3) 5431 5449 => 0.055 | 11.9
